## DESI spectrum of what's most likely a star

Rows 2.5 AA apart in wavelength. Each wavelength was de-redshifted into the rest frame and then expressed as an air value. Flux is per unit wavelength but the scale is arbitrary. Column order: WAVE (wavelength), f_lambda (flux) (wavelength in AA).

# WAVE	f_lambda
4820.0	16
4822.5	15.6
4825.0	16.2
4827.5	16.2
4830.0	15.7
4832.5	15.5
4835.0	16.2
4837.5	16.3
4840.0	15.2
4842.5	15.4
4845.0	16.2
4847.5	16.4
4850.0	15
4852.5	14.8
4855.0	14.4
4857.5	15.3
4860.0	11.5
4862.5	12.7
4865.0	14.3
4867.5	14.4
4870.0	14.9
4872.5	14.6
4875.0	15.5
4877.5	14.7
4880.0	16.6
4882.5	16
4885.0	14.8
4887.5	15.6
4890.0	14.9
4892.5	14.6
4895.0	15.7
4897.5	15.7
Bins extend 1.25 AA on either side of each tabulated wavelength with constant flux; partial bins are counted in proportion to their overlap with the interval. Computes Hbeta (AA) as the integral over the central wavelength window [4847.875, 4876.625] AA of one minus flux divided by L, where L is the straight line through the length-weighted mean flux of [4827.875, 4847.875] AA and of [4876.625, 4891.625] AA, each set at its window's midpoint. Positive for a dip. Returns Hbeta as 2.3 AA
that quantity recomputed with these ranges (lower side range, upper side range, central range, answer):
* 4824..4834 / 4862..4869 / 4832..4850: -0.7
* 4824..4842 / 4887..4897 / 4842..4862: 1.1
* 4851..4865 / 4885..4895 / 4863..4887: -0.9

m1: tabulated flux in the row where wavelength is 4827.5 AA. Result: 16.2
